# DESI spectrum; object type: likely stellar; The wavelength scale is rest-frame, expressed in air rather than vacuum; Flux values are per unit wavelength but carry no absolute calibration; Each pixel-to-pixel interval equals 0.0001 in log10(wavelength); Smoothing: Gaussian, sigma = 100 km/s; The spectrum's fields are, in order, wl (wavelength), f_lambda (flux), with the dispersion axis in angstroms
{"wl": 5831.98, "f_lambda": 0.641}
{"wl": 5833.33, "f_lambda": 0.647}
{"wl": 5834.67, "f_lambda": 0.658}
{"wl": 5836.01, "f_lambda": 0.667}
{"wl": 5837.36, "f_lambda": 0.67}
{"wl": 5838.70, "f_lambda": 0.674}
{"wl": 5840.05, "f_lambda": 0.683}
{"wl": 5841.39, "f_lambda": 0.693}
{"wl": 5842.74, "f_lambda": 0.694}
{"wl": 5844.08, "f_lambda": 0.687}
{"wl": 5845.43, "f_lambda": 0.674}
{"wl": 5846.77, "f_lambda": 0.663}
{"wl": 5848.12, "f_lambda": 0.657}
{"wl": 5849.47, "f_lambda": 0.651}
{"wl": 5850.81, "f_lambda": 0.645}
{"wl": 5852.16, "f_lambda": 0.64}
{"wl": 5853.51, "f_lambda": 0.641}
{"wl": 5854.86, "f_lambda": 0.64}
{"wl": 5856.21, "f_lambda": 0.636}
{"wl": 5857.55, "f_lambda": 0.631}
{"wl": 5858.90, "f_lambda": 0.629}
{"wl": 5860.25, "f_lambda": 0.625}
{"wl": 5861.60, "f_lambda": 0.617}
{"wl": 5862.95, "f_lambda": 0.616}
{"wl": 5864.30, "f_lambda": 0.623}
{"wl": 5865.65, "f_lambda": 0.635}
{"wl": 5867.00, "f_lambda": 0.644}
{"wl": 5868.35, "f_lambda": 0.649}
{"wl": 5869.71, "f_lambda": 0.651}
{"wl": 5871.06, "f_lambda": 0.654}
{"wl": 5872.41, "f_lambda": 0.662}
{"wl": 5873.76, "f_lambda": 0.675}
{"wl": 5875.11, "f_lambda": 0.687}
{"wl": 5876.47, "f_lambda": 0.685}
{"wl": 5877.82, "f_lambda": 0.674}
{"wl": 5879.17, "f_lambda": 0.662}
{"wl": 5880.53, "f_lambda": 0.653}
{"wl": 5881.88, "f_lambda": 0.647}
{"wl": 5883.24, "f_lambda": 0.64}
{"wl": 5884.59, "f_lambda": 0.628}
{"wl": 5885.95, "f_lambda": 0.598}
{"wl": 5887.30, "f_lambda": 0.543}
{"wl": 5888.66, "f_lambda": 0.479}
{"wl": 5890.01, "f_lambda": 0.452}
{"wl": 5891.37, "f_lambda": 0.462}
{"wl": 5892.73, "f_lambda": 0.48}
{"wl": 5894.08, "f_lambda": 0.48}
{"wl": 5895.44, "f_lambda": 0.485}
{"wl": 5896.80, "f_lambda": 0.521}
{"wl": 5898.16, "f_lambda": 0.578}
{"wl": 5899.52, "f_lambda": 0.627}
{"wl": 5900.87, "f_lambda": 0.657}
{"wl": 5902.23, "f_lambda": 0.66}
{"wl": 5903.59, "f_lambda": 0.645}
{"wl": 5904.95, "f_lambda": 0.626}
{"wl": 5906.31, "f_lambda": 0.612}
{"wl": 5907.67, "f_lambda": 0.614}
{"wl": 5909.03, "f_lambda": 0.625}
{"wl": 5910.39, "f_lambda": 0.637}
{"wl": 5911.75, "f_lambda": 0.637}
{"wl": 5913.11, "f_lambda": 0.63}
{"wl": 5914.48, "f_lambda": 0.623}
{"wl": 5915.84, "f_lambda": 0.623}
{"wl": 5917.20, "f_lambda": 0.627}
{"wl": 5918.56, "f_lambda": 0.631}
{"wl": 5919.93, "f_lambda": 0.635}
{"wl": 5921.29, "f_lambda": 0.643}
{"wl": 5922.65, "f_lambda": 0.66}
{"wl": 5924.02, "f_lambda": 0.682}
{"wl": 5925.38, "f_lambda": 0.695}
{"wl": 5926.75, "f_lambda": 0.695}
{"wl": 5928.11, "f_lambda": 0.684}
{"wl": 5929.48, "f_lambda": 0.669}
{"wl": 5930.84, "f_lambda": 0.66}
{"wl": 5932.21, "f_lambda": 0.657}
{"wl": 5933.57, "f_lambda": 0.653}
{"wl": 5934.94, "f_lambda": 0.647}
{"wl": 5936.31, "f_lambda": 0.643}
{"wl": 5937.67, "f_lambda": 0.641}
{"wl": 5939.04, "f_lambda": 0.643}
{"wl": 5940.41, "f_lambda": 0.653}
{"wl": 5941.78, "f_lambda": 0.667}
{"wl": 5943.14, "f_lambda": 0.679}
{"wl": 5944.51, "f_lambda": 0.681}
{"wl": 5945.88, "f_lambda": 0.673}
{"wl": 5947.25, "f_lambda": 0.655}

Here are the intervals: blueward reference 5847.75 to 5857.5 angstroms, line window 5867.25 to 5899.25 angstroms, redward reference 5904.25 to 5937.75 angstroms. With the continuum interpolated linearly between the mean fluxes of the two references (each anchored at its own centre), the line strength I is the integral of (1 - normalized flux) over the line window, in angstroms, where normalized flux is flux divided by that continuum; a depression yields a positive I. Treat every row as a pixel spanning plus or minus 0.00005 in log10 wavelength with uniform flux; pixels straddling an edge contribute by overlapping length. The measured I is 2.49 angstroms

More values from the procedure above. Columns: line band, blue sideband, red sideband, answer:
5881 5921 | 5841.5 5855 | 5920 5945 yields 4.3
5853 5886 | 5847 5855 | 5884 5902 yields -2.6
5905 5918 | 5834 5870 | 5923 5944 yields 0.7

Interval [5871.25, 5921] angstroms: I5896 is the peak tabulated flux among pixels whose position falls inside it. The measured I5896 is 0.687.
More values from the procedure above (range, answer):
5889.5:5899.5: 0.578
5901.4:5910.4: 0.66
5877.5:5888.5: 0.674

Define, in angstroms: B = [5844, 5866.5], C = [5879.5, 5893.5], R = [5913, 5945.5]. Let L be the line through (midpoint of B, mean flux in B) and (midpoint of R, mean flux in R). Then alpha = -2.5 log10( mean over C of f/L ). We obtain 0.16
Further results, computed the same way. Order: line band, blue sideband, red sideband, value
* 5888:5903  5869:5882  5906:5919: 0.200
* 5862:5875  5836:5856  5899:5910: 0.010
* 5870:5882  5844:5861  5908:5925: -0.040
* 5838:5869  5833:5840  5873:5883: 0.027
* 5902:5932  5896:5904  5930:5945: -0.023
